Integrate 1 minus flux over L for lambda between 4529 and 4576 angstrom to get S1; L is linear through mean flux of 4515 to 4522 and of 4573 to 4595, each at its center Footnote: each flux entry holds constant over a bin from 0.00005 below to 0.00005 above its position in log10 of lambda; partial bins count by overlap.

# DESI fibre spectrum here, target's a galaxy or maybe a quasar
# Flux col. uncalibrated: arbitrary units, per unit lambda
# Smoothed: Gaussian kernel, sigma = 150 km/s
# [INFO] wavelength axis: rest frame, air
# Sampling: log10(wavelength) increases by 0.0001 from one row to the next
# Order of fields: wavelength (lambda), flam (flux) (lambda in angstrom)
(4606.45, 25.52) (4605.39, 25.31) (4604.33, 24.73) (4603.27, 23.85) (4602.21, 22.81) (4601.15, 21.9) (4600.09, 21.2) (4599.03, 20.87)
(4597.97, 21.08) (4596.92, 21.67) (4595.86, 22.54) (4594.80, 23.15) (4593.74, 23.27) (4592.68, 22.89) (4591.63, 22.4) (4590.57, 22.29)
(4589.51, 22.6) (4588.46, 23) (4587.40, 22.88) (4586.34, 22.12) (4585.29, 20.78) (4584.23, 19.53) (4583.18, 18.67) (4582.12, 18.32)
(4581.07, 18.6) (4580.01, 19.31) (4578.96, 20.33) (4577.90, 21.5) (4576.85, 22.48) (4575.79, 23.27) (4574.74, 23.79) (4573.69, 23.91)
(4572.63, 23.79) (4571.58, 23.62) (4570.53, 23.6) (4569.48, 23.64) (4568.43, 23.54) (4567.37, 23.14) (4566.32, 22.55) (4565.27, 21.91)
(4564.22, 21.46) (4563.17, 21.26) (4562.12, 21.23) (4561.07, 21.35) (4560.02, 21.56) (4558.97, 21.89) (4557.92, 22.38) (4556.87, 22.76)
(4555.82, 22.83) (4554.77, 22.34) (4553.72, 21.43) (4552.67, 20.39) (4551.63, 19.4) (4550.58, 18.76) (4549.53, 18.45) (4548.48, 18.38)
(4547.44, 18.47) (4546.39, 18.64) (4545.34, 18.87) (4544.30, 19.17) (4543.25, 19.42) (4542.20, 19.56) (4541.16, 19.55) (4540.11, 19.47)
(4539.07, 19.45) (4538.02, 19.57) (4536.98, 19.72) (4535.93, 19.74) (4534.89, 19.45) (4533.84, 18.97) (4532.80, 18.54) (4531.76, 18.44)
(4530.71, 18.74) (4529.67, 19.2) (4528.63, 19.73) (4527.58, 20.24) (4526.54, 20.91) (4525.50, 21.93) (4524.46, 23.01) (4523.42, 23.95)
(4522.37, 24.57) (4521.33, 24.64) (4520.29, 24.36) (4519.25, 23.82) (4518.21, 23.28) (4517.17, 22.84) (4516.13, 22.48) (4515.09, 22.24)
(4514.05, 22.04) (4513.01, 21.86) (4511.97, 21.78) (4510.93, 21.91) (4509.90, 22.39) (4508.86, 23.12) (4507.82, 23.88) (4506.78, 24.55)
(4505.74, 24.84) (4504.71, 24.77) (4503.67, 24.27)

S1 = 3.51 angstrom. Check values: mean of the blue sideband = 23.5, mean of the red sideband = 21.7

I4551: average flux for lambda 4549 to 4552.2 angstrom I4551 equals 18.9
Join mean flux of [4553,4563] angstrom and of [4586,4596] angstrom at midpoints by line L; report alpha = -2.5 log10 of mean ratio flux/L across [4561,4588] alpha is 0.02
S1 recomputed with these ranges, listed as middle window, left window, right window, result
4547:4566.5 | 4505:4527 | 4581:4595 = 1.08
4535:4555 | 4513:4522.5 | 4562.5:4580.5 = 2.98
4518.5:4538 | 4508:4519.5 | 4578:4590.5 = 0.94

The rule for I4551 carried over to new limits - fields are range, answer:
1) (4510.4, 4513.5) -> 21.9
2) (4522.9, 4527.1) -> 22.5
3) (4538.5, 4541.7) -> 19.5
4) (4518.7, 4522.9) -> 24.3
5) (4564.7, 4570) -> 22.9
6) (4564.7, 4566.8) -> 22.2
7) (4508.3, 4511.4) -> 22.5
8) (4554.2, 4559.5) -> 22.4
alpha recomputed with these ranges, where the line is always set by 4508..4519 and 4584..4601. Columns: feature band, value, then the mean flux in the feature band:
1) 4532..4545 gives 0.16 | 19.4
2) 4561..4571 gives -0.01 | 22.4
